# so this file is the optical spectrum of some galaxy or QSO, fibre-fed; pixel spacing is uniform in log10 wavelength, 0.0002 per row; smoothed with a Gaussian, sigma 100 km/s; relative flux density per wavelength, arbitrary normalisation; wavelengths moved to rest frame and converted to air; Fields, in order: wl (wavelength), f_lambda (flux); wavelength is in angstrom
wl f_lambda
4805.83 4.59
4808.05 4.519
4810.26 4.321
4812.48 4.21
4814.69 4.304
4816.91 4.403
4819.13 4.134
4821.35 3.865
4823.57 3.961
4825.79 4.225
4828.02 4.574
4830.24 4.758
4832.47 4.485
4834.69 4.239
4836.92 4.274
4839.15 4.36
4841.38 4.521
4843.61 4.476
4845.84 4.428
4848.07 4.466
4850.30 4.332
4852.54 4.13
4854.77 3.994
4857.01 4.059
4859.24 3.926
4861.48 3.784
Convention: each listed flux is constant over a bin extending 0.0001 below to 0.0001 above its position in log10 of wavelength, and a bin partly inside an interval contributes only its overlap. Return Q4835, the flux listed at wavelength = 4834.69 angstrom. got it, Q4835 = 4.239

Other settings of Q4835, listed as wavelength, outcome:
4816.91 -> 4.403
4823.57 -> 3.961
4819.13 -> 4.134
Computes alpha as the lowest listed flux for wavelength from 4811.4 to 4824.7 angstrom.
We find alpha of 3.865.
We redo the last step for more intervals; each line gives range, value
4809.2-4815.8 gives 4.21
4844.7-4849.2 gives 4.428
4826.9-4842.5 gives 4.239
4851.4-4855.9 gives 3.994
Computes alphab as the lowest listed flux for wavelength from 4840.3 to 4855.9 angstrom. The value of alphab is 3.994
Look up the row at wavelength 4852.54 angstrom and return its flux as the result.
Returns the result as 4.13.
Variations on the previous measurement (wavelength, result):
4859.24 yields 3.926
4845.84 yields 4.428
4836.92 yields 4.274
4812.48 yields 4.21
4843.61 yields 4.476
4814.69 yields 4.304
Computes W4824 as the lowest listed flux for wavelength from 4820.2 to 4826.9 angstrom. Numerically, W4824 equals 3.865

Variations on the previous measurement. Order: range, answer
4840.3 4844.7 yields 4.476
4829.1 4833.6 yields 4.485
